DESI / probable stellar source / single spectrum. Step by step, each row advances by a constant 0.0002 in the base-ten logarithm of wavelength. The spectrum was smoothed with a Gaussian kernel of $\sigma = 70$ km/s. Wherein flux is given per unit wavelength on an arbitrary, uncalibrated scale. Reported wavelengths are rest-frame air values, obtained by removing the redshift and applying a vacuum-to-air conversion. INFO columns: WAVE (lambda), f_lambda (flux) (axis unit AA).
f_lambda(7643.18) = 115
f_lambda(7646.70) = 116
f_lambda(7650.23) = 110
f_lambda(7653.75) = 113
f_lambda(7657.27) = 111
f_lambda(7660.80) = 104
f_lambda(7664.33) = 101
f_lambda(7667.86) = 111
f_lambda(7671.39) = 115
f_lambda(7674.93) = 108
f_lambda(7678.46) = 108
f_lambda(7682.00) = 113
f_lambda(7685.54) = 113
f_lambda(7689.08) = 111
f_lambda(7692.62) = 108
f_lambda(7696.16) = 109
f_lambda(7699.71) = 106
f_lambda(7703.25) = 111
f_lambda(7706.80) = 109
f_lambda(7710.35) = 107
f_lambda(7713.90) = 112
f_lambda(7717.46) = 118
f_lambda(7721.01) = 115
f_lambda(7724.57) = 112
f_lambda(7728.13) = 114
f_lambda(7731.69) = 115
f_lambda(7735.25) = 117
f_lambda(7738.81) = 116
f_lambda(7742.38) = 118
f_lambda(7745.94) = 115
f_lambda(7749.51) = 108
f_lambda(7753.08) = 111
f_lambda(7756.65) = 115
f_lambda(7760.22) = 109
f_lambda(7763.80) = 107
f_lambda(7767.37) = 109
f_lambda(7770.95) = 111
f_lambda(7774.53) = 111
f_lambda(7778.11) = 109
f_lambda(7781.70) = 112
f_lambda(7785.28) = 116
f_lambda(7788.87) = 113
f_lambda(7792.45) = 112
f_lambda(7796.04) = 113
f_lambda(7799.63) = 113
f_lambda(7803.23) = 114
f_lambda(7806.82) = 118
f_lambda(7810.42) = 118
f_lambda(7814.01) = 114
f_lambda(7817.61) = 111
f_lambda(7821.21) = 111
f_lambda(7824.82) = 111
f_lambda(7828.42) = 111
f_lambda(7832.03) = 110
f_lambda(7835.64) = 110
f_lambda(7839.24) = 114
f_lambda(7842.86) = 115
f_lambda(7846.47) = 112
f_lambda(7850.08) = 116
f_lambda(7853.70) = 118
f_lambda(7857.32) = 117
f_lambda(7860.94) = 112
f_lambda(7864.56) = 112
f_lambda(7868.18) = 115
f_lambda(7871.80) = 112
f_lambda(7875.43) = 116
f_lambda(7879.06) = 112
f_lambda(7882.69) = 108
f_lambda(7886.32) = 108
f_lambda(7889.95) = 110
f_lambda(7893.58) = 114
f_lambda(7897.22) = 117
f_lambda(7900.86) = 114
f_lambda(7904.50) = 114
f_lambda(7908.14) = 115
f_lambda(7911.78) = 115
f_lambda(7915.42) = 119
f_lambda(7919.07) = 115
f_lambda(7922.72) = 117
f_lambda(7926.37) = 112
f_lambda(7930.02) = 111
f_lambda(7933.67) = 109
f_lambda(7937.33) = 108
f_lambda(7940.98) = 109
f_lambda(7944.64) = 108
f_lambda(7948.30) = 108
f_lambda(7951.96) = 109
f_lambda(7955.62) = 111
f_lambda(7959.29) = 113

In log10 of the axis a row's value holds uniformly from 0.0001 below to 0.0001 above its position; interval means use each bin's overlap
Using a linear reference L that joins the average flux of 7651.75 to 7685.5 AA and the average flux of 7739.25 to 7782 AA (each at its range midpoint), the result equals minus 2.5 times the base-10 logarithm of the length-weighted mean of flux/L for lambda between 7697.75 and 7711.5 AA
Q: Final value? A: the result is 0.019 mag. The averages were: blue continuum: 110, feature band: 108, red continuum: 111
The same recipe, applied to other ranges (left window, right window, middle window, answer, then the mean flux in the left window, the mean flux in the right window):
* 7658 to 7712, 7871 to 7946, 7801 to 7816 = -0.05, 109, 113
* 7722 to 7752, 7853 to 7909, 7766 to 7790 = 0.02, 114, 113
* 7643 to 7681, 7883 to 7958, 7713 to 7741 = -0.04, 110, 112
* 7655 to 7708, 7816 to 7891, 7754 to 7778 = 0.01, 109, 112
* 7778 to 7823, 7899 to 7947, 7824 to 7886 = 0.00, 114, 113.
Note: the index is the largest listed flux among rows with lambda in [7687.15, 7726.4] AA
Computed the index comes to 118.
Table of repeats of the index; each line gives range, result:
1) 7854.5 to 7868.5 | 117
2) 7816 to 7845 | 115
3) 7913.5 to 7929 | 119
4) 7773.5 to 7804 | 116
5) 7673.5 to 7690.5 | 113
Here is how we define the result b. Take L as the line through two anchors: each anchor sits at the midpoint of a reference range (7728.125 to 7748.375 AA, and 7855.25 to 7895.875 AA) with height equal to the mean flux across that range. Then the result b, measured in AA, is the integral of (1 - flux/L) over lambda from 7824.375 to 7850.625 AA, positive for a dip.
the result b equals 0.25 AA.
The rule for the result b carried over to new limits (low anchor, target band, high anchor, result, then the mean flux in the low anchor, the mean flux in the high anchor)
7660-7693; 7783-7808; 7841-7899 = -0.5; 109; 113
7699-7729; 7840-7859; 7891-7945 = -0.5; 112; 113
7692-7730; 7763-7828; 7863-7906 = -0.3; 111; 113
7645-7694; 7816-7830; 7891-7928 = 0.3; 110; 115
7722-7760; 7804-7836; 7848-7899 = 0.2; 114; 113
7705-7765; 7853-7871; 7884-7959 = -0.3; 113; 112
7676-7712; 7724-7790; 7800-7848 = -0.8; 109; 113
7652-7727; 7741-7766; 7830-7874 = 0.0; 110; 114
